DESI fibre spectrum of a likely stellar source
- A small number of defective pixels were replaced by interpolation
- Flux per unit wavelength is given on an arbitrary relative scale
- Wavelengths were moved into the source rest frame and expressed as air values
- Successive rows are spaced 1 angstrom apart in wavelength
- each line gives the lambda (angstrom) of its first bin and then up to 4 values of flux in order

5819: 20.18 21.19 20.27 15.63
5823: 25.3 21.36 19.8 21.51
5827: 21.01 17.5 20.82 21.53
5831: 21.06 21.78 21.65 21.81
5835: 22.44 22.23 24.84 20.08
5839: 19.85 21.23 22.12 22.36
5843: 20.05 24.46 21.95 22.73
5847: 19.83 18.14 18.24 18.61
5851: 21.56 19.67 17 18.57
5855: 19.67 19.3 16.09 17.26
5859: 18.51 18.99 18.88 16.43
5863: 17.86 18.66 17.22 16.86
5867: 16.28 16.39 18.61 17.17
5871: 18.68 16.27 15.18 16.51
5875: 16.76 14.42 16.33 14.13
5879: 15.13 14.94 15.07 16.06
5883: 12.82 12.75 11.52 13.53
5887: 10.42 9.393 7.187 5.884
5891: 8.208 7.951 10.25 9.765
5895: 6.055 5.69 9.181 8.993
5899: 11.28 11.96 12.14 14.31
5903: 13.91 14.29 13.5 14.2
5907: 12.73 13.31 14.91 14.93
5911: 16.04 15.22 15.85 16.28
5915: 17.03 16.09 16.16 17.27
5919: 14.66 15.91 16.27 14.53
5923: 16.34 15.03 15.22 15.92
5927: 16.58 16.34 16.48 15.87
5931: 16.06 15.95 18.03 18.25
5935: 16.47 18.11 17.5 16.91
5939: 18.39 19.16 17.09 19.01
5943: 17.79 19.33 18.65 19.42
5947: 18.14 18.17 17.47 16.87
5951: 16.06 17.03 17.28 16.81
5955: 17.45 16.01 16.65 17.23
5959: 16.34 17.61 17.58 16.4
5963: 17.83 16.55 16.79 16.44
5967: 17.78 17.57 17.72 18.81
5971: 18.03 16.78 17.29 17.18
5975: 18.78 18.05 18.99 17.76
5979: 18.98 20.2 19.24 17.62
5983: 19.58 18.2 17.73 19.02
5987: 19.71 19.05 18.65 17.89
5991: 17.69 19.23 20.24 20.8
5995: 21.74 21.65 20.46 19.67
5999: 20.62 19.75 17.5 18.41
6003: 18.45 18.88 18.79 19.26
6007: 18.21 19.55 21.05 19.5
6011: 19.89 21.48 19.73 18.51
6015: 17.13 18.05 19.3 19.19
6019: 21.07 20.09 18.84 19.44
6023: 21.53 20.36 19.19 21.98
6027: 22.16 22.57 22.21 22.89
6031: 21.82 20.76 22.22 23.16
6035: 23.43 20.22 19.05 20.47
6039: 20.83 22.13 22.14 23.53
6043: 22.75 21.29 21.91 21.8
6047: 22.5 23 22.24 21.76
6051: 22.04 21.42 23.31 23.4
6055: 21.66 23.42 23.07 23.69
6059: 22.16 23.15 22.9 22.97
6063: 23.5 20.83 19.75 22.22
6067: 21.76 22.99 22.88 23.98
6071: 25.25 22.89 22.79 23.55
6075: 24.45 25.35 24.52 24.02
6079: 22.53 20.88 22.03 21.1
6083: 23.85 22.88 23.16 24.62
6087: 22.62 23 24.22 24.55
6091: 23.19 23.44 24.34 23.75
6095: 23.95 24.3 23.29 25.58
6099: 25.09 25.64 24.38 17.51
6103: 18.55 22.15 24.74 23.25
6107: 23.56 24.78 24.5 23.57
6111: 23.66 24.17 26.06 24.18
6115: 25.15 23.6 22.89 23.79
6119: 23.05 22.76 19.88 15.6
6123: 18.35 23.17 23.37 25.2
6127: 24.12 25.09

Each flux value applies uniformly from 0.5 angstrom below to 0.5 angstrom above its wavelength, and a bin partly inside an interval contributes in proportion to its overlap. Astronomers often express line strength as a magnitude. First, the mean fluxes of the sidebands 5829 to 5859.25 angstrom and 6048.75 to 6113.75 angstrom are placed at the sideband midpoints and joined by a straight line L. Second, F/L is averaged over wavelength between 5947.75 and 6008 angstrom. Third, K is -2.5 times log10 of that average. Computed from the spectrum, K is 0.20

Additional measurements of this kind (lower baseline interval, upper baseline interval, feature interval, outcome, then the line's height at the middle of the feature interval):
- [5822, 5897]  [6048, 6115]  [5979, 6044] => 0.06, 21.3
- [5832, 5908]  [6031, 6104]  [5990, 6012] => 0.05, 20.5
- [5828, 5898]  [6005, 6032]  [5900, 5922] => 0.19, 17.8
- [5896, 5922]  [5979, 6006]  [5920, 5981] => -0.04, 16.7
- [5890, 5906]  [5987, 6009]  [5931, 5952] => -0.23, 14.4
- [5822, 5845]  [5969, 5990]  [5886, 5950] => 0.32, 19.7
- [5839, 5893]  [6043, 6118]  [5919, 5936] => 0.14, 18.5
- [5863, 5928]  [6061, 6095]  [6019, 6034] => -0.03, 20.6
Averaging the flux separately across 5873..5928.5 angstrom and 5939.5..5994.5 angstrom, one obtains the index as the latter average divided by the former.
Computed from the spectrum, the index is 1.3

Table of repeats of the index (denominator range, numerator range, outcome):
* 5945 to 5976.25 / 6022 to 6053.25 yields 1.25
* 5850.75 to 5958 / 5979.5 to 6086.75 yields 1.37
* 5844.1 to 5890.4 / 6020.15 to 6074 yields 1.34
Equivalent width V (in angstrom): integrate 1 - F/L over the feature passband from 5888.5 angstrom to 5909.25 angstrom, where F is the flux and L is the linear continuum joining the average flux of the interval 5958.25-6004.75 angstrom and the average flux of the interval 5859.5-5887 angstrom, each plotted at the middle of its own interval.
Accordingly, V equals 7.4 angstrom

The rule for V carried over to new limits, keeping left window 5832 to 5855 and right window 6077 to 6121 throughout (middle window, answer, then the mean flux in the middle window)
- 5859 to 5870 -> 1.80 angstrom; 17.6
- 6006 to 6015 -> 1.19 angstrom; 19.6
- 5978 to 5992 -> 2.24 angstrom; 18.7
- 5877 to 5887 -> 3.45 angstrom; 13.9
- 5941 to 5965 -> 4.94 angstrom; 17.4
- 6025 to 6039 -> 0.69 angstrom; 21.6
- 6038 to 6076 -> 0.67 angstrom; 22.6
